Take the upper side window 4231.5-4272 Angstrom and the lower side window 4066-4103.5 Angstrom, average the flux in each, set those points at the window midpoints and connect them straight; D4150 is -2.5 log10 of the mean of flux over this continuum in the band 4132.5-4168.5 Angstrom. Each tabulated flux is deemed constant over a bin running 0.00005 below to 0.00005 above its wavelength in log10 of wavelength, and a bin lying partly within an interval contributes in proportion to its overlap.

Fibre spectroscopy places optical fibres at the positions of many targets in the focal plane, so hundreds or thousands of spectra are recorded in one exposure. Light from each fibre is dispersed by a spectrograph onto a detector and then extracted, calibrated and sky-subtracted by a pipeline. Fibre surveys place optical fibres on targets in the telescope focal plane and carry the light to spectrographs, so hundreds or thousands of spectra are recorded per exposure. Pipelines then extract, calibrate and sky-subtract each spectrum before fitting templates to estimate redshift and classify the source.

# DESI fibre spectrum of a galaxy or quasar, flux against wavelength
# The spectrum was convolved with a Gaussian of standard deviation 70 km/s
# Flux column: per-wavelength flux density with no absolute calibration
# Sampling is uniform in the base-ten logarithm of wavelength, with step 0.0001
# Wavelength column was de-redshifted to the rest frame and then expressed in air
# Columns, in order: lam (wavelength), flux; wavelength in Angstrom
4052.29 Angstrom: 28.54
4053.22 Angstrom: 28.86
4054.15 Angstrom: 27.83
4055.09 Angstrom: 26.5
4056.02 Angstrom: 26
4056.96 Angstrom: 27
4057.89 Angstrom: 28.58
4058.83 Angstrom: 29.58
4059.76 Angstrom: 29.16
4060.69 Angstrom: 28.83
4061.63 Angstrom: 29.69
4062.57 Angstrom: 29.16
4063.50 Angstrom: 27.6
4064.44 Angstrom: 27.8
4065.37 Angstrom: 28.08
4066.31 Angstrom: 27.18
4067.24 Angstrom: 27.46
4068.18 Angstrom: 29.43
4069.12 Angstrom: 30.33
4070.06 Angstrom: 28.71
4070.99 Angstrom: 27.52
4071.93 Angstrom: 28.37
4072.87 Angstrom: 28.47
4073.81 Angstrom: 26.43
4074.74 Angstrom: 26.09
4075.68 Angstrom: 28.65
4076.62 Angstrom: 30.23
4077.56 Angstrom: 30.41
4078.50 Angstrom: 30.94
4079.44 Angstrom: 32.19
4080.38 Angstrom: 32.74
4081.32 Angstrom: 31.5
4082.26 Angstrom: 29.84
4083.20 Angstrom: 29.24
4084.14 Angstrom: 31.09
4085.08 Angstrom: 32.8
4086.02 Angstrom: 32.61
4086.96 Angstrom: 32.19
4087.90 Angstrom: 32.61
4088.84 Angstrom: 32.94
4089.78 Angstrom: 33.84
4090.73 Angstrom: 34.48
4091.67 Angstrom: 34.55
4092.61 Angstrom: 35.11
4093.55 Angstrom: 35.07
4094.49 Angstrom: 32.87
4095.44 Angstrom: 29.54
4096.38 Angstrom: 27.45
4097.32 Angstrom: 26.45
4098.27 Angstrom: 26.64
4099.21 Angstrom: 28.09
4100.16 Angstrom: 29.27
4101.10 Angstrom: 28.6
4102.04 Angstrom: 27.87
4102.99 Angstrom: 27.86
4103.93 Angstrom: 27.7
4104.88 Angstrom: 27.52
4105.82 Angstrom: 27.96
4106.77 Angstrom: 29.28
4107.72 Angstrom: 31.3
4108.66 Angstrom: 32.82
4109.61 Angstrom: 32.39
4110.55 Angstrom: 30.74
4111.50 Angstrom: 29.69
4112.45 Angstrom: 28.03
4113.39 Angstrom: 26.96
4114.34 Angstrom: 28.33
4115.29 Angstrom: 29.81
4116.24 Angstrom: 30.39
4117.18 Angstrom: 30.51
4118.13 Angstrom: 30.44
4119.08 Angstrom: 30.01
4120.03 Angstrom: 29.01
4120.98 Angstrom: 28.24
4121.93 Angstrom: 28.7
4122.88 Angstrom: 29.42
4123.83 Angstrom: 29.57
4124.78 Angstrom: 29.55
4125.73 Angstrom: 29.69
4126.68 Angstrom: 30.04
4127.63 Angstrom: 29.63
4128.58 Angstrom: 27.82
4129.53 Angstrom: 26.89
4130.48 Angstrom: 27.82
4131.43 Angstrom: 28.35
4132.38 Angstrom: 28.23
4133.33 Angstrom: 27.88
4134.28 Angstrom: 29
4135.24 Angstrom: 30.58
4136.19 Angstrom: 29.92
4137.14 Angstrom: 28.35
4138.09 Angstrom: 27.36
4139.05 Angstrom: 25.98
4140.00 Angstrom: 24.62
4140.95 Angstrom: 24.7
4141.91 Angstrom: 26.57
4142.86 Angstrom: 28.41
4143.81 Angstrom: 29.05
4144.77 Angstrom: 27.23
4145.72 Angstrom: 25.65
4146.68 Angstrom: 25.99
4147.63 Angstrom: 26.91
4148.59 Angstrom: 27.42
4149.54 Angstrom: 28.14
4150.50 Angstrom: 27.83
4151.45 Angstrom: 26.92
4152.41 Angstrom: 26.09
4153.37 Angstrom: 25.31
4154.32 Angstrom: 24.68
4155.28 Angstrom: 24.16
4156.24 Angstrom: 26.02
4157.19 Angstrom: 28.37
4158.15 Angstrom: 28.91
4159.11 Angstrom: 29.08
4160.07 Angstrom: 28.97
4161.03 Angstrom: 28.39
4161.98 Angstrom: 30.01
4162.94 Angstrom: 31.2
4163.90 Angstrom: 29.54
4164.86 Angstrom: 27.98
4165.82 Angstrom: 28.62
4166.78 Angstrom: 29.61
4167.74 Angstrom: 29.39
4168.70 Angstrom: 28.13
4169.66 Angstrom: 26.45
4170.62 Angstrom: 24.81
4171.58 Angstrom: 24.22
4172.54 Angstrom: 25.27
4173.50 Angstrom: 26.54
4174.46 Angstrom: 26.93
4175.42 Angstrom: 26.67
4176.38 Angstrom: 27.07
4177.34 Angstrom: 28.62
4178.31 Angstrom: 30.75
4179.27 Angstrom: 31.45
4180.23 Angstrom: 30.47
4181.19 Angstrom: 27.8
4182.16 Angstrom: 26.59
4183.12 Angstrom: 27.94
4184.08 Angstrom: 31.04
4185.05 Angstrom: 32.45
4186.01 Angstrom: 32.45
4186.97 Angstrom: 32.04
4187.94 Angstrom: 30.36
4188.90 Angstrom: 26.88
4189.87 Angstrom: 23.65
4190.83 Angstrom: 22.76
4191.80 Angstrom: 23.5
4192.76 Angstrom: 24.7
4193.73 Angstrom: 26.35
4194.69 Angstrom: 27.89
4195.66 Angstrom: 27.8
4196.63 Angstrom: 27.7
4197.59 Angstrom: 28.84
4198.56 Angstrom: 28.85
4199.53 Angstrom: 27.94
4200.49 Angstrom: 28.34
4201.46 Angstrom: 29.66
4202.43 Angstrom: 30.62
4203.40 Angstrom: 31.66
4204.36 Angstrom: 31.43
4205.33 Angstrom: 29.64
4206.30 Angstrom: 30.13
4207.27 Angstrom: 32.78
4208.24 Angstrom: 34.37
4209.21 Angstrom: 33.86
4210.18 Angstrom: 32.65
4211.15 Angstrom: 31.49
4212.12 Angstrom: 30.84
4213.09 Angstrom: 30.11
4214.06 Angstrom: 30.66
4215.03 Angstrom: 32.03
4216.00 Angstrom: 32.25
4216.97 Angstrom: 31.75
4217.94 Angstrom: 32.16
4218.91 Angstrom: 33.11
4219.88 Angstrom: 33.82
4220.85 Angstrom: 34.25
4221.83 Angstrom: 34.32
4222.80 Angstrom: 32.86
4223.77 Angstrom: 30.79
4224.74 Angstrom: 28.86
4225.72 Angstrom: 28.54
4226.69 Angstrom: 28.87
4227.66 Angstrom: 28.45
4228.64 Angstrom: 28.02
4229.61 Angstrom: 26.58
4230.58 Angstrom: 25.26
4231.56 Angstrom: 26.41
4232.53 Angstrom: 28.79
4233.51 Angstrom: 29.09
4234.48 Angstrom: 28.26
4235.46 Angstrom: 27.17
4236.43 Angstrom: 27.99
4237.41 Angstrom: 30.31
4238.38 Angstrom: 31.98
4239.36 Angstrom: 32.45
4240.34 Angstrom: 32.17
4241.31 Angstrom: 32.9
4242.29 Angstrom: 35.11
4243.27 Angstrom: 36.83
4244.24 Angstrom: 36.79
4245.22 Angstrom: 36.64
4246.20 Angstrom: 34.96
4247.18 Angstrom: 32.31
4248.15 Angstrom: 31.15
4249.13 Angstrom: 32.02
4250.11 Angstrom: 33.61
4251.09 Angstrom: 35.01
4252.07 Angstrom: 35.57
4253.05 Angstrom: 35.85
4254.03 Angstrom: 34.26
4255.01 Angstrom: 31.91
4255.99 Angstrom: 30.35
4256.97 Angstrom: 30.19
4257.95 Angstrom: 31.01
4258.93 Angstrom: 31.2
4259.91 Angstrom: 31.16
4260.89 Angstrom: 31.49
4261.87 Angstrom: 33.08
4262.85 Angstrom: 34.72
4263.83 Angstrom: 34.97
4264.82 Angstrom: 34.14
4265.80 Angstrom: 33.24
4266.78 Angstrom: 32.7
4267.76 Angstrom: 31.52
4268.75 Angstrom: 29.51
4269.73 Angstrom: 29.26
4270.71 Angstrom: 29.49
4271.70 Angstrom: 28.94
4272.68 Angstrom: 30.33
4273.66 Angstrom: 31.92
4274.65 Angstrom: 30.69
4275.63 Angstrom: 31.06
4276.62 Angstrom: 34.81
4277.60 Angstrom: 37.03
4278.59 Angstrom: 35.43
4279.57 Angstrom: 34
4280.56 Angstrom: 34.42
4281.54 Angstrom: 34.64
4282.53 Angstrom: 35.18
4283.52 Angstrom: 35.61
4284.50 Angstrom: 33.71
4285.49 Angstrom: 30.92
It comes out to 0.121 mag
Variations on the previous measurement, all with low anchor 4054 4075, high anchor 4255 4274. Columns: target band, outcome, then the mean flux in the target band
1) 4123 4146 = 0.05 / 28.1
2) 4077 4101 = -0.10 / 31.3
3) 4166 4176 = 0.12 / 26.9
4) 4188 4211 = 0.06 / 28.9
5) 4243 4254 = -0.11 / 34.6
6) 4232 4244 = 0.00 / 31.2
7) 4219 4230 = 0.01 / 30.6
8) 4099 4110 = -0.02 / 29.2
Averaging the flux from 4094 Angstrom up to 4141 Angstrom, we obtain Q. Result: 28.8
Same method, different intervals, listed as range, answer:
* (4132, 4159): 27.2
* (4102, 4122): 29.4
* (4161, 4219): 29.2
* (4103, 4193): 28.2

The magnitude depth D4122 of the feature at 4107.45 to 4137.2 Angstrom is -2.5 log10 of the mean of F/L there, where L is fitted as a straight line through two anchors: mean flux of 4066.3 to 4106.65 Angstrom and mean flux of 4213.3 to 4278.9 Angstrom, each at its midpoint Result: 0.04 mag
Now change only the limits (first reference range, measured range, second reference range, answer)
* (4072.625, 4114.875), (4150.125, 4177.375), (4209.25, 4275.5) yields 0.13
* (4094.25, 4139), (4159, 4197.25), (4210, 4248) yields 0.08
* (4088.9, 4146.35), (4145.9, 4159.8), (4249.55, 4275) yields 0.12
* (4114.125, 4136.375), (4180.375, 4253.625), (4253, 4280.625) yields 0.02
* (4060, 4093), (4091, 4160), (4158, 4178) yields 0.02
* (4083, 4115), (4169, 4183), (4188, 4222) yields 0.10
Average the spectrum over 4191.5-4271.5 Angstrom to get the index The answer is 31.1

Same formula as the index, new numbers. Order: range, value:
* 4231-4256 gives 32.3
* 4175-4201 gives 28.2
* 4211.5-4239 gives 30.1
